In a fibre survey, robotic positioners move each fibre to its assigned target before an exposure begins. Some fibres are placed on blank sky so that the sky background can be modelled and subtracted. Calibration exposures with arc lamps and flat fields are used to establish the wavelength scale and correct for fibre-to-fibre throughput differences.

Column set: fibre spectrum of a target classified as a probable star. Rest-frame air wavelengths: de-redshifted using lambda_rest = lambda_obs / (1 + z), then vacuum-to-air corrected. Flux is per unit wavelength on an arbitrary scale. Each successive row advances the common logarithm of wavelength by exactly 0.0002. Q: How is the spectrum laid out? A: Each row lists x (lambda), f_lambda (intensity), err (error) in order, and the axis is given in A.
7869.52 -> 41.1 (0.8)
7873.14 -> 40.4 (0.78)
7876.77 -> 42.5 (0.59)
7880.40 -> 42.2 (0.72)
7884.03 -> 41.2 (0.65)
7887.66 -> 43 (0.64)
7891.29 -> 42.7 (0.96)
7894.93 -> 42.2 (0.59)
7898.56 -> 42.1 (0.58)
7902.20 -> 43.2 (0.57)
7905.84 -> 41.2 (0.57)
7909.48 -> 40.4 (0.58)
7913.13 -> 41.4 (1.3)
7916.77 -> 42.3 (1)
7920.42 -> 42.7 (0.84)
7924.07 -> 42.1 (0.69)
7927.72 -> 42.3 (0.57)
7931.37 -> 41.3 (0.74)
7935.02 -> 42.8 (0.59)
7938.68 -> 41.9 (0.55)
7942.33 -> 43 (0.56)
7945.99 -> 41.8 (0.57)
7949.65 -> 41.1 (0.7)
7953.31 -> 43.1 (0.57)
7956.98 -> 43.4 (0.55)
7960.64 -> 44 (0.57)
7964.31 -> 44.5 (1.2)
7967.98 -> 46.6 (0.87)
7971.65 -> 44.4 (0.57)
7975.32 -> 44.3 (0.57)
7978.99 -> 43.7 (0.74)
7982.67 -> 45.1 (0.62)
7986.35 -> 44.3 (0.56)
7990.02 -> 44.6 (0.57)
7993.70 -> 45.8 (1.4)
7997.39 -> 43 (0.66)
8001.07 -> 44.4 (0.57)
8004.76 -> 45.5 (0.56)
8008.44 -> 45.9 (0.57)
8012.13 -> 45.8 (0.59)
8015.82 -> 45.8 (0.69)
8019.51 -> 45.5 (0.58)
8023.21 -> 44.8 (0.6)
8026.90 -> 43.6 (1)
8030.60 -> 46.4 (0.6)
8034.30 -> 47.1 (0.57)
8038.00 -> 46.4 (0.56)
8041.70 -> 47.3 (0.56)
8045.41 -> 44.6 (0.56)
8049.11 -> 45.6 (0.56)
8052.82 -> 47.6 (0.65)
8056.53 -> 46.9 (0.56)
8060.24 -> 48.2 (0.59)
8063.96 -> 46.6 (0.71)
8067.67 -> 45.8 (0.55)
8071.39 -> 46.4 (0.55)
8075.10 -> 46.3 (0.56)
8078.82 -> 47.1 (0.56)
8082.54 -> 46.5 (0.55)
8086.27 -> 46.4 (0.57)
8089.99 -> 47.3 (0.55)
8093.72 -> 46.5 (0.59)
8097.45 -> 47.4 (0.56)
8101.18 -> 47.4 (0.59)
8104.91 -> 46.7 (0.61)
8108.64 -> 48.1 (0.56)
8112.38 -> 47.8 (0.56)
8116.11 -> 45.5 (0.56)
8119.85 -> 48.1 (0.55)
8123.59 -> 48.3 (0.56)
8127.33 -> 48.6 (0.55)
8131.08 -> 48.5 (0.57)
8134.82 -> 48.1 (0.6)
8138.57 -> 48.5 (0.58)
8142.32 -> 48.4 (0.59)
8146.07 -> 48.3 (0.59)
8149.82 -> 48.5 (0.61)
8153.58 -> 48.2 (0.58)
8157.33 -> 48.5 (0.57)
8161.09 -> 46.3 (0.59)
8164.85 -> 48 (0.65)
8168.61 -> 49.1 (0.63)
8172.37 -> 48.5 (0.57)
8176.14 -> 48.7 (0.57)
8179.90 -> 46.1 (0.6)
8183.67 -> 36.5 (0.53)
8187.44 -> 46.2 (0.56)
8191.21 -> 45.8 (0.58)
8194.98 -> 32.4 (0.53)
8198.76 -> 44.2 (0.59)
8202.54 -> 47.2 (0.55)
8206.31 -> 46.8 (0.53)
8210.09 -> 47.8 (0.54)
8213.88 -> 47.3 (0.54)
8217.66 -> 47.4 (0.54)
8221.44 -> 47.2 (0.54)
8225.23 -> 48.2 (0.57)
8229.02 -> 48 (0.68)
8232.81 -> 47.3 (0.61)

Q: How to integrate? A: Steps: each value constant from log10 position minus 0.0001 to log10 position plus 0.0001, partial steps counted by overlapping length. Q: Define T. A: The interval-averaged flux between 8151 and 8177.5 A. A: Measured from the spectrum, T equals 48.2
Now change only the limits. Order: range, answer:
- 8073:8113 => 47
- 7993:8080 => 45.9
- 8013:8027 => 45.2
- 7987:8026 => 45.1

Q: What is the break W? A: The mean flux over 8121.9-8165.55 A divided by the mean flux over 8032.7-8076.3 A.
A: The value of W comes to 1.03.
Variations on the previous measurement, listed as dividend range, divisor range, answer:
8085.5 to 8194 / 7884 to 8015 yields 1.09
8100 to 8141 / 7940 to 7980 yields 1.10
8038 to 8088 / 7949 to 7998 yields 1.05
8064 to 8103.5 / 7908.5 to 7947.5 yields 1.11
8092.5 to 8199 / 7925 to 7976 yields 1.08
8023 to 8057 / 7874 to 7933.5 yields 1.10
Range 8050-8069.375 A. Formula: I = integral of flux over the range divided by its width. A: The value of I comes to 46.9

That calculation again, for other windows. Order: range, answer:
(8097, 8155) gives 47.9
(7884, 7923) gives 42.1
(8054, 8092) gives 46.8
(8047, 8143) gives 47.2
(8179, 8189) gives 42.5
